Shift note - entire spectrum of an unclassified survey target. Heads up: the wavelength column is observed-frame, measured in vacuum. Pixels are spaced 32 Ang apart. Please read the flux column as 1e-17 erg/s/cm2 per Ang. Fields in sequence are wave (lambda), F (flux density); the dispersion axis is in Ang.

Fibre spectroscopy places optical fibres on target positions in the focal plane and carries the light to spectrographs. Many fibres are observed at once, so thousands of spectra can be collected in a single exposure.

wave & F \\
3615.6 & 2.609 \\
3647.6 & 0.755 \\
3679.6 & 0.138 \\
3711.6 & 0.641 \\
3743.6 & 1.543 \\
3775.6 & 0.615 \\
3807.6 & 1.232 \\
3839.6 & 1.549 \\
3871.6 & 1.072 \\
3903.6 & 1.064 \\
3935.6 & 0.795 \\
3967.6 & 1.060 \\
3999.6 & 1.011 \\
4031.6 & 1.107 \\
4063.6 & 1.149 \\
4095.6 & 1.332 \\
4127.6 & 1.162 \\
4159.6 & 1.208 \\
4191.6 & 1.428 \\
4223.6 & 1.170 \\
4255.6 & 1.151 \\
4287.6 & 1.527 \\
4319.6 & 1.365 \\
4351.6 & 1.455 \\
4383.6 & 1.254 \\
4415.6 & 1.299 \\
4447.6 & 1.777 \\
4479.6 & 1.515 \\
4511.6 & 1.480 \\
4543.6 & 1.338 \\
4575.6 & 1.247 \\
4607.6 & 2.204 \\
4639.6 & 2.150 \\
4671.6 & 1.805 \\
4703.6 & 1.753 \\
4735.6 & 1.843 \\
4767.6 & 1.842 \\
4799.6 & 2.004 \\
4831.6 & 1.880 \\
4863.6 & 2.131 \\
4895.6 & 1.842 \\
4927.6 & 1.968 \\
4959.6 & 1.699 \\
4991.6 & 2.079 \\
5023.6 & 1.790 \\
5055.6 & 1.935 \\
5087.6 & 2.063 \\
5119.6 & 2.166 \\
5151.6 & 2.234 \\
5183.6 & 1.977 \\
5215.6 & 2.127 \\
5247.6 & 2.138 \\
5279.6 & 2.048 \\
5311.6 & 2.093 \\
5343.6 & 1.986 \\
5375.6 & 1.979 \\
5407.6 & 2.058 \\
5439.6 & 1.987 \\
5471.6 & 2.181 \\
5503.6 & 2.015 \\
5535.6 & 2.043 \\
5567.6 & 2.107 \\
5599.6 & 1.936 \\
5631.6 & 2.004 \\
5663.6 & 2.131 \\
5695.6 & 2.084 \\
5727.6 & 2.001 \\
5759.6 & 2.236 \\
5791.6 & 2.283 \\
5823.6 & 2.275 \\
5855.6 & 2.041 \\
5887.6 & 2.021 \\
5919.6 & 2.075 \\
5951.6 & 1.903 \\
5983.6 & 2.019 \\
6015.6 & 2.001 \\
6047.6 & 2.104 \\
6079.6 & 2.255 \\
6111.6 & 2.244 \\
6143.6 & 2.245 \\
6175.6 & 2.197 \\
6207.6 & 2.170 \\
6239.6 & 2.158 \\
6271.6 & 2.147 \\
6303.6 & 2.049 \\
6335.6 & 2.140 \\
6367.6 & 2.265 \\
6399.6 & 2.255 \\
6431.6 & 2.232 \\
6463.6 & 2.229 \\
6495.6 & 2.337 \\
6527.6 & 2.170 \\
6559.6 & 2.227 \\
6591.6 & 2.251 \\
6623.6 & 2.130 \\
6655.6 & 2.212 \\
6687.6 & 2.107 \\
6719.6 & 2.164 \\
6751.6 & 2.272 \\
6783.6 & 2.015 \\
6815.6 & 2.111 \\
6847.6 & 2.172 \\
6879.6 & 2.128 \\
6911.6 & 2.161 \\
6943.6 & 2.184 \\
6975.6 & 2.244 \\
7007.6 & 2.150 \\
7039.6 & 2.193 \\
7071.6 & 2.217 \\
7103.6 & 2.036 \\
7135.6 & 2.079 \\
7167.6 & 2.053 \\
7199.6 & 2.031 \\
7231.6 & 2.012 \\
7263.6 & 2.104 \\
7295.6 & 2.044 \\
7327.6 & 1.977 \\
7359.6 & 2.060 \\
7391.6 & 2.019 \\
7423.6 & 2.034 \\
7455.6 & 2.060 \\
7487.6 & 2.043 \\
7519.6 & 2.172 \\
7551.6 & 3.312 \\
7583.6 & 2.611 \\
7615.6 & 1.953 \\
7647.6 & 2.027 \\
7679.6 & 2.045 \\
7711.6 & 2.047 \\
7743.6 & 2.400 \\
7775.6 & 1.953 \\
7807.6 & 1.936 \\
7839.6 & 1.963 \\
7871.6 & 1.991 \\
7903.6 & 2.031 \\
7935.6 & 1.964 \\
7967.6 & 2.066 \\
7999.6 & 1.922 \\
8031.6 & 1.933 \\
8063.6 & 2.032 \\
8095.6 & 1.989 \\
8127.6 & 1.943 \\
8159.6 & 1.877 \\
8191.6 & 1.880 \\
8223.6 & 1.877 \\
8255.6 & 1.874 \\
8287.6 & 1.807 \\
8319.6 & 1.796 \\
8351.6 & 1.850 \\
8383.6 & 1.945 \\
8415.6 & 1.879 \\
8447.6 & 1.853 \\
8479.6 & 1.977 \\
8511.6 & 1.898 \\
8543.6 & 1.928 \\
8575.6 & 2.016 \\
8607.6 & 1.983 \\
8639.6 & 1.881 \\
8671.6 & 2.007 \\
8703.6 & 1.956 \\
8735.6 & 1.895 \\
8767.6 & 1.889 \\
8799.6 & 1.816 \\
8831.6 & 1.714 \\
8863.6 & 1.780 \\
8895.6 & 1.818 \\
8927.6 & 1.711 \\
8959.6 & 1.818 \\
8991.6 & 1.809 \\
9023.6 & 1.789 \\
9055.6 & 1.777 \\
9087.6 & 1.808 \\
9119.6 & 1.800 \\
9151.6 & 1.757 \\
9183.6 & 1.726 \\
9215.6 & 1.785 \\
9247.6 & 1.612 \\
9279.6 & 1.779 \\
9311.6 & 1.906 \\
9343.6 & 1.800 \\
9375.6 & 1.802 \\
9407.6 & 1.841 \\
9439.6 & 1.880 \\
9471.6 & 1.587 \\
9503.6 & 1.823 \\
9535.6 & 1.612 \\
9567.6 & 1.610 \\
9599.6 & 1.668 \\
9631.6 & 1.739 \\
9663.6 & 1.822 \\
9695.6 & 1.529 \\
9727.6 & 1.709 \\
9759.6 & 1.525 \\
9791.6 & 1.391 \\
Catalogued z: 0.151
